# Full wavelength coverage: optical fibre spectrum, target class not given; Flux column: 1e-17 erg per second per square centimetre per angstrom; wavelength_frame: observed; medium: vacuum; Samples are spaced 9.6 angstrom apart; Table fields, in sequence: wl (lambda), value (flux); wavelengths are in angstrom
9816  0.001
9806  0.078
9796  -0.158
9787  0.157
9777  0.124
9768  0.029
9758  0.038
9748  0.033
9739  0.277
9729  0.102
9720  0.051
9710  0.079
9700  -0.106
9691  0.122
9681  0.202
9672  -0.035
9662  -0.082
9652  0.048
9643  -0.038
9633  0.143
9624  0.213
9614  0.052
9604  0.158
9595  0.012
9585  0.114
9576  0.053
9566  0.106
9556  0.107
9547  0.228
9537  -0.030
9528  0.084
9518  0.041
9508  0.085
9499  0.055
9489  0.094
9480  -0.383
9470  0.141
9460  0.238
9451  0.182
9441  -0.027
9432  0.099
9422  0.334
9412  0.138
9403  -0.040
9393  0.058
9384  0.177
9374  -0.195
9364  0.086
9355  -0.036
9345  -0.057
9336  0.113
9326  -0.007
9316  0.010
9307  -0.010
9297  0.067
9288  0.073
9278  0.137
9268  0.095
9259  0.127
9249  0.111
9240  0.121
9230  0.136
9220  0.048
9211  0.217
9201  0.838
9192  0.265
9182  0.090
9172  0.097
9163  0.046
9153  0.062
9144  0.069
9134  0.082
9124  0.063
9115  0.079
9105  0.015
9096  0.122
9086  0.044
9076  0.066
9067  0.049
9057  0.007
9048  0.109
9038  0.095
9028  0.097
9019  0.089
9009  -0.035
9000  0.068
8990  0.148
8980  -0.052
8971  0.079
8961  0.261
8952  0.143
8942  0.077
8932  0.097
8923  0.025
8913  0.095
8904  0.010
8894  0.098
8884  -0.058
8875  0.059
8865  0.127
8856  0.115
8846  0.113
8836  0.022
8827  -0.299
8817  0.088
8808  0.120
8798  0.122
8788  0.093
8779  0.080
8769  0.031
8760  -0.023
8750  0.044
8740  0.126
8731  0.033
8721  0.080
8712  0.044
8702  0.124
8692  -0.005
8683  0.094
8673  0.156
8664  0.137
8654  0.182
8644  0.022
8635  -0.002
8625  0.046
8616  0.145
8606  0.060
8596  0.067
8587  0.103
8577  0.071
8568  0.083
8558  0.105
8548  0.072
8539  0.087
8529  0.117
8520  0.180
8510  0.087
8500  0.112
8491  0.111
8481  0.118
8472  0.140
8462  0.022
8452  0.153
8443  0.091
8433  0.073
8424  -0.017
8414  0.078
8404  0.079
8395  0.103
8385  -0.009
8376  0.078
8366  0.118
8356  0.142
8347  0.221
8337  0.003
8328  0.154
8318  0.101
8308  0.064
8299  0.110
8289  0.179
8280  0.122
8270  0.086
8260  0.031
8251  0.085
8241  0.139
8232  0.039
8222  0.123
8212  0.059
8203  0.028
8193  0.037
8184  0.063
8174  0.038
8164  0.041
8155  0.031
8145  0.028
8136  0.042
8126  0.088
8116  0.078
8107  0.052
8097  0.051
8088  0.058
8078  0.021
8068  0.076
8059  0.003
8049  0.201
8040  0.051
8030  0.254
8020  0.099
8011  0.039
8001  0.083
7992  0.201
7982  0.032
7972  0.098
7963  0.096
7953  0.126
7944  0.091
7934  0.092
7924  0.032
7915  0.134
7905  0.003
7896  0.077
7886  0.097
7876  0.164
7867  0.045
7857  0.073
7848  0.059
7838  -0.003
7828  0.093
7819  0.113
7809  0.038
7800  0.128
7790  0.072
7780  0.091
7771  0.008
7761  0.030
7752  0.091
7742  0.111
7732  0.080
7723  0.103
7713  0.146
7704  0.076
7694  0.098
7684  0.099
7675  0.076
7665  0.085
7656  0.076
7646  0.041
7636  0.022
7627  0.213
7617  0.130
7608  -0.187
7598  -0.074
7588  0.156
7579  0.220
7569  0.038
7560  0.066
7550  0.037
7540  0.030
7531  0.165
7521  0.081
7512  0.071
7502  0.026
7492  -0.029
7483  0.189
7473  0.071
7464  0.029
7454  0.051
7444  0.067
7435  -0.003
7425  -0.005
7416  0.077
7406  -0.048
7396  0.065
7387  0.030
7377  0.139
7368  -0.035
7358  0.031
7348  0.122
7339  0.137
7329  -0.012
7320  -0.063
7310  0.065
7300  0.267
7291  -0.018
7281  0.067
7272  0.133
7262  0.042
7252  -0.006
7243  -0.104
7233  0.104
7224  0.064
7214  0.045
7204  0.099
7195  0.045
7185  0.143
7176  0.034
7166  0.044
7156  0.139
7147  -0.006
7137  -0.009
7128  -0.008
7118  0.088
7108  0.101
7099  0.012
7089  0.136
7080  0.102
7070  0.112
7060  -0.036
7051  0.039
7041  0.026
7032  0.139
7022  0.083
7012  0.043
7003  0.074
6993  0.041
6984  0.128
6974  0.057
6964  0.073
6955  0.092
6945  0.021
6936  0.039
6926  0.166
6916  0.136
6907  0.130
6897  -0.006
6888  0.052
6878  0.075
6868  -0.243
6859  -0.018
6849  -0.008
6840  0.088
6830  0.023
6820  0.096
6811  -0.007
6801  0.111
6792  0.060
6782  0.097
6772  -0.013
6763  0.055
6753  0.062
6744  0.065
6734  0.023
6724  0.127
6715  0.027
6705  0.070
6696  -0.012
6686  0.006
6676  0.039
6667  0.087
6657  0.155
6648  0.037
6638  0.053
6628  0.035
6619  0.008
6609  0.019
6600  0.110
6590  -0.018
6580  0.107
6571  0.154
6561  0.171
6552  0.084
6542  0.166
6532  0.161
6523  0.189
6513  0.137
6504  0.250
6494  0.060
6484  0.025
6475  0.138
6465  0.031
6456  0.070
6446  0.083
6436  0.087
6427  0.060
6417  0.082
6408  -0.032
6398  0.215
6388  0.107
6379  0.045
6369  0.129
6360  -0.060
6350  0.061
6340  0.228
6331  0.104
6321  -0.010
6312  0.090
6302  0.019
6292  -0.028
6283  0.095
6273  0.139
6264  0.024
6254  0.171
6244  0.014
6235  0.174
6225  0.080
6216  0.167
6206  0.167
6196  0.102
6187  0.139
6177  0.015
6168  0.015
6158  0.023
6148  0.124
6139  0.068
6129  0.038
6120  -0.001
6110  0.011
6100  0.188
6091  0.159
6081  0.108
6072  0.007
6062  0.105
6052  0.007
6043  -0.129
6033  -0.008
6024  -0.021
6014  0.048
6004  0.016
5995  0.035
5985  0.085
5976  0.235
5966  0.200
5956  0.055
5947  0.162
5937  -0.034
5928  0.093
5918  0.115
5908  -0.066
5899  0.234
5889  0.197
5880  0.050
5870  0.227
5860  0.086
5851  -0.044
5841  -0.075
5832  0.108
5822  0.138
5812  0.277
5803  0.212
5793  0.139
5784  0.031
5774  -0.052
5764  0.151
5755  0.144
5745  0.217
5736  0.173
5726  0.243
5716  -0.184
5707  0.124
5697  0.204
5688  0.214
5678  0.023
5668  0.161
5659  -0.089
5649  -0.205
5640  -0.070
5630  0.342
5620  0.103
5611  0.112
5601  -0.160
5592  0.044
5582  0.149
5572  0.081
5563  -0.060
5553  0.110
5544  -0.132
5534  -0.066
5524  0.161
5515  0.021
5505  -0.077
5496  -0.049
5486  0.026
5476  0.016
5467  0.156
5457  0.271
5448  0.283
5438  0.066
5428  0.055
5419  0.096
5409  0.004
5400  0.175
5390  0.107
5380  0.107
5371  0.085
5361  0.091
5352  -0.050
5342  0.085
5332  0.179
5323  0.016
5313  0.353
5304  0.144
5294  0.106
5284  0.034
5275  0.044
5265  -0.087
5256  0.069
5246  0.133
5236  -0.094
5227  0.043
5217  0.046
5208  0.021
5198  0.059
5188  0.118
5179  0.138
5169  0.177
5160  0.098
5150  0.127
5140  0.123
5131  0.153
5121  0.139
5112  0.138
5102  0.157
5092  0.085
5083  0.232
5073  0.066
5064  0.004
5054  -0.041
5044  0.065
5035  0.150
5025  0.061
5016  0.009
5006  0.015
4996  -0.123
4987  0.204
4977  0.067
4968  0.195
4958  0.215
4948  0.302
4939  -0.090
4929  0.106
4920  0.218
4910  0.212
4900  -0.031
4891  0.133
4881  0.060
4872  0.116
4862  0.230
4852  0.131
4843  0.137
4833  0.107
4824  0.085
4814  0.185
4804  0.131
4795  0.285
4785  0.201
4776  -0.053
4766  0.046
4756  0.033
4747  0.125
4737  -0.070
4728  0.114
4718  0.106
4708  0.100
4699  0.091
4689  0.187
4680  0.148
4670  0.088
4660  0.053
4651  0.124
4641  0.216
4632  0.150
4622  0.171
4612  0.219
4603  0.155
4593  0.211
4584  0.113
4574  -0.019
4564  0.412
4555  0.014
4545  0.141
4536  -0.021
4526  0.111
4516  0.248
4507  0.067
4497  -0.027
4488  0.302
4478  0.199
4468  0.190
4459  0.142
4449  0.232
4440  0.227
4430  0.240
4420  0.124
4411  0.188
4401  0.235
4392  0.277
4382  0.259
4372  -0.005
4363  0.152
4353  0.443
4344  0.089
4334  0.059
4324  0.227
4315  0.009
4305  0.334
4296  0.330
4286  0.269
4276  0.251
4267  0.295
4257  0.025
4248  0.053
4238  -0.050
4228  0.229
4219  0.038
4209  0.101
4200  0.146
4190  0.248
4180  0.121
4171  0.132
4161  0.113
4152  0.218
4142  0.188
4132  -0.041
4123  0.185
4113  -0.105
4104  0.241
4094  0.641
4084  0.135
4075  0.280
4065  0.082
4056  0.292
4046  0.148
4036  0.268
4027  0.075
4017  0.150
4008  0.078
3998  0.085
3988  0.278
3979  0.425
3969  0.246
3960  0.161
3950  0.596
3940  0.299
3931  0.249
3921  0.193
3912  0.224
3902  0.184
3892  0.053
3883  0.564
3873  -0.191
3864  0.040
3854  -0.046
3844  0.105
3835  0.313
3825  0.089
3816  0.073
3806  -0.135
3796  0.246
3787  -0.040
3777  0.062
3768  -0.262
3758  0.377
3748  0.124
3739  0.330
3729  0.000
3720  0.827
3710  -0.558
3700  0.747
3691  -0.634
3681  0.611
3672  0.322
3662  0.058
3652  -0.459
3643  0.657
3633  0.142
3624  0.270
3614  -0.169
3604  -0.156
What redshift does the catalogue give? 1.468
